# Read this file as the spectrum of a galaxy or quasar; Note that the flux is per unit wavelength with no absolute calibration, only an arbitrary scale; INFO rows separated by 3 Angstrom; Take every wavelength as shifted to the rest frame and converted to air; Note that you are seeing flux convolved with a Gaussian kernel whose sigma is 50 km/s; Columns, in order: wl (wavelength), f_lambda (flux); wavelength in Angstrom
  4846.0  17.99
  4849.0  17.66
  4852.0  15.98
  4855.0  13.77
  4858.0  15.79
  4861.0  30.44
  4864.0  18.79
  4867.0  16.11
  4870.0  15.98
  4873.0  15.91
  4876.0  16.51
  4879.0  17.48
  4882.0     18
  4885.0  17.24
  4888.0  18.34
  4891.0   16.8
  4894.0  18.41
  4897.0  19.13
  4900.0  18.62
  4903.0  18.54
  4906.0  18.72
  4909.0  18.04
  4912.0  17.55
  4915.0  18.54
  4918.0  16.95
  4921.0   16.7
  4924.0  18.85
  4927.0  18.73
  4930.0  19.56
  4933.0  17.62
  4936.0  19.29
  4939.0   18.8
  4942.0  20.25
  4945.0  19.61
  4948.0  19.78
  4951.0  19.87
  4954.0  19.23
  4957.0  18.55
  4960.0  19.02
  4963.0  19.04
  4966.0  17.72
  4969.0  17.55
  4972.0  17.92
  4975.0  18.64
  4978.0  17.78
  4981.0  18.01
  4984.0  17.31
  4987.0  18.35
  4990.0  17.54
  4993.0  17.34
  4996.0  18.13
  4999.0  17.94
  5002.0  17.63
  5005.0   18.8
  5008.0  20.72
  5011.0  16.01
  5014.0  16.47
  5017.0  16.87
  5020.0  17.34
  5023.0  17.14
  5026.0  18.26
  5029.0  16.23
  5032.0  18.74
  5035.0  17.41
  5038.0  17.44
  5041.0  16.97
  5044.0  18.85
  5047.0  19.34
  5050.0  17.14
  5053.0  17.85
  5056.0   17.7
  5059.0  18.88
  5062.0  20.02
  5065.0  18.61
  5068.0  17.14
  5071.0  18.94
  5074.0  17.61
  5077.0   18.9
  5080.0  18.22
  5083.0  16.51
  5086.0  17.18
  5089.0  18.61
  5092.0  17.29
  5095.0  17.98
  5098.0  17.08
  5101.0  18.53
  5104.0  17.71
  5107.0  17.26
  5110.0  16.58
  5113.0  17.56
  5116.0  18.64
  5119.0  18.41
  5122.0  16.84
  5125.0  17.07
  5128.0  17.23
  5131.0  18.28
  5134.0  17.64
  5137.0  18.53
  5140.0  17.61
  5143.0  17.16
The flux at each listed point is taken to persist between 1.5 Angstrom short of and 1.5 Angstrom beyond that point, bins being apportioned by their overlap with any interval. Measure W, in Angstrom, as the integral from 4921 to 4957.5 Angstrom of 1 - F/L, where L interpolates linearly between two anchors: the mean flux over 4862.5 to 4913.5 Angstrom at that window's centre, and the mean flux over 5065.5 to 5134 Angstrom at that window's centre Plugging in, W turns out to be -2.9 Angstrom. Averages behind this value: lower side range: 17.7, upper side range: 17.7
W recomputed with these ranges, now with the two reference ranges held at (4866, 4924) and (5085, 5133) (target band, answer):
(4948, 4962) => -1.3 Angstrom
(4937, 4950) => -1.5 Angstrom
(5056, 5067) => -0.8 Angstrom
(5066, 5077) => -0.3 Angstrom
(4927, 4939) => -0.8 Angstrom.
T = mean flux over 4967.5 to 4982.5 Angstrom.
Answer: 18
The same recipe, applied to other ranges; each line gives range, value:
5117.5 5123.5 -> 17.6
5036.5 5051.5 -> 17.9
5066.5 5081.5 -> 18.2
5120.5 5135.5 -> 17.4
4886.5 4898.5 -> 18.2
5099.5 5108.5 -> 17.8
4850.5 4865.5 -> 19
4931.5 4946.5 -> 19.1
